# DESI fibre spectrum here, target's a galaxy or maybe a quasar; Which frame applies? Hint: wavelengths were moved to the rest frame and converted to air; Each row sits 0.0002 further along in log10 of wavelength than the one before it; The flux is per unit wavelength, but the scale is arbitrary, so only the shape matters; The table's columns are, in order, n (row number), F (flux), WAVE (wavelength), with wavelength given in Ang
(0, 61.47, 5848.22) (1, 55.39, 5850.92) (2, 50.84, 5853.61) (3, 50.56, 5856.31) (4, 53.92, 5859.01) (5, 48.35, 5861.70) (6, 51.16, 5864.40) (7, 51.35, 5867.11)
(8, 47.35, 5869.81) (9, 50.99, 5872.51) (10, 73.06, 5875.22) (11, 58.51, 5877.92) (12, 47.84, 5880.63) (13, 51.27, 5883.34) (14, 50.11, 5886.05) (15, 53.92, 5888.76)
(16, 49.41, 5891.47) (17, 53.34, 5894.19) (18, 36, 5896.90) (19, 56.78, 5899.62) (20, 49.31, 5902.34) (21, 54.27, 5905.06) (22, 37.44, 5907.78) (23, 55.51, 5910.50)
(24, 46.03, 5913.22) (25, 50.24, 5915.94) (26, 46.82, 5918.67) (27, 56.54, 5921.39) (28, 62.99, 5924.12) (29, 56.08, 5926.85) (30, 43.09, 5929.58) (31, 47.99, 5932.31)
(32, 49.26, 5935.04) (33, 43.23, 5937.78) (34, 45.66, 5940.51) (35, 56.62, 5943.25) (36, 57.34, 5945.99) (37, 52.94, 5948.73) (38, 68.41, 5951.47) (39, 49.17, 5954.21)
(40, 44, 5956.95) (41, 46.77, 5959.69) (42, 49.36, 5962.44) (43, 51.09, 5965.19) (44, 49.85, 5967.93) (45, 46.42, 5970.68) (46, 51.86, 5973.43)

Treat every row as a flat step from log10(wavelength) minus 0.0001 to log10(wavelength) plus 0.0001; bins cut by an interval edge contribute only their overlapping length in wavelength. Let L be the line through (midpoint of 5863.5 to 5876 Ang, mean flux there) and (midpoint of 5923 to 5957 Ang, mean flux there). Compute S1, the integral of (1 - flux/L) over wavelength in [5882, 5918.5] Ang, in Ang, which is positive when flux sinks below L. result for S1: 2.65 Ang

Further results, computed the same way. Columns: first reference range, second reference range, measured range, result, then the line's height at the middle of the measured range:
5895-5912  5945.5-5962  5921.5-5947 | -0.28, 51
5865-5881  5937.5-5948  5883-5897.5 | 1.26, 54.2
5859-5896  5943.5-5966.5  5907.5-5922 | 0.94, 52.6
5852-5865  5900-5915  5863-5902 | -1.57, 50.1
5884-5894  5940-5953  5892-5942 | 4.16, 54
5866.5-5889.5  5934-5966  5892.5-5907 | 1.00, 53.1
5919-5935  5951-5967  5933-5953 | -0.64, 51.5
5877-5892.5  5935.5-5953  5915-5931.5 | 0.15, 53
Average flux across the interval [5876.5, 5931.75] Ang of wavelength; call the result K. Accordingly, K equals 50.8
